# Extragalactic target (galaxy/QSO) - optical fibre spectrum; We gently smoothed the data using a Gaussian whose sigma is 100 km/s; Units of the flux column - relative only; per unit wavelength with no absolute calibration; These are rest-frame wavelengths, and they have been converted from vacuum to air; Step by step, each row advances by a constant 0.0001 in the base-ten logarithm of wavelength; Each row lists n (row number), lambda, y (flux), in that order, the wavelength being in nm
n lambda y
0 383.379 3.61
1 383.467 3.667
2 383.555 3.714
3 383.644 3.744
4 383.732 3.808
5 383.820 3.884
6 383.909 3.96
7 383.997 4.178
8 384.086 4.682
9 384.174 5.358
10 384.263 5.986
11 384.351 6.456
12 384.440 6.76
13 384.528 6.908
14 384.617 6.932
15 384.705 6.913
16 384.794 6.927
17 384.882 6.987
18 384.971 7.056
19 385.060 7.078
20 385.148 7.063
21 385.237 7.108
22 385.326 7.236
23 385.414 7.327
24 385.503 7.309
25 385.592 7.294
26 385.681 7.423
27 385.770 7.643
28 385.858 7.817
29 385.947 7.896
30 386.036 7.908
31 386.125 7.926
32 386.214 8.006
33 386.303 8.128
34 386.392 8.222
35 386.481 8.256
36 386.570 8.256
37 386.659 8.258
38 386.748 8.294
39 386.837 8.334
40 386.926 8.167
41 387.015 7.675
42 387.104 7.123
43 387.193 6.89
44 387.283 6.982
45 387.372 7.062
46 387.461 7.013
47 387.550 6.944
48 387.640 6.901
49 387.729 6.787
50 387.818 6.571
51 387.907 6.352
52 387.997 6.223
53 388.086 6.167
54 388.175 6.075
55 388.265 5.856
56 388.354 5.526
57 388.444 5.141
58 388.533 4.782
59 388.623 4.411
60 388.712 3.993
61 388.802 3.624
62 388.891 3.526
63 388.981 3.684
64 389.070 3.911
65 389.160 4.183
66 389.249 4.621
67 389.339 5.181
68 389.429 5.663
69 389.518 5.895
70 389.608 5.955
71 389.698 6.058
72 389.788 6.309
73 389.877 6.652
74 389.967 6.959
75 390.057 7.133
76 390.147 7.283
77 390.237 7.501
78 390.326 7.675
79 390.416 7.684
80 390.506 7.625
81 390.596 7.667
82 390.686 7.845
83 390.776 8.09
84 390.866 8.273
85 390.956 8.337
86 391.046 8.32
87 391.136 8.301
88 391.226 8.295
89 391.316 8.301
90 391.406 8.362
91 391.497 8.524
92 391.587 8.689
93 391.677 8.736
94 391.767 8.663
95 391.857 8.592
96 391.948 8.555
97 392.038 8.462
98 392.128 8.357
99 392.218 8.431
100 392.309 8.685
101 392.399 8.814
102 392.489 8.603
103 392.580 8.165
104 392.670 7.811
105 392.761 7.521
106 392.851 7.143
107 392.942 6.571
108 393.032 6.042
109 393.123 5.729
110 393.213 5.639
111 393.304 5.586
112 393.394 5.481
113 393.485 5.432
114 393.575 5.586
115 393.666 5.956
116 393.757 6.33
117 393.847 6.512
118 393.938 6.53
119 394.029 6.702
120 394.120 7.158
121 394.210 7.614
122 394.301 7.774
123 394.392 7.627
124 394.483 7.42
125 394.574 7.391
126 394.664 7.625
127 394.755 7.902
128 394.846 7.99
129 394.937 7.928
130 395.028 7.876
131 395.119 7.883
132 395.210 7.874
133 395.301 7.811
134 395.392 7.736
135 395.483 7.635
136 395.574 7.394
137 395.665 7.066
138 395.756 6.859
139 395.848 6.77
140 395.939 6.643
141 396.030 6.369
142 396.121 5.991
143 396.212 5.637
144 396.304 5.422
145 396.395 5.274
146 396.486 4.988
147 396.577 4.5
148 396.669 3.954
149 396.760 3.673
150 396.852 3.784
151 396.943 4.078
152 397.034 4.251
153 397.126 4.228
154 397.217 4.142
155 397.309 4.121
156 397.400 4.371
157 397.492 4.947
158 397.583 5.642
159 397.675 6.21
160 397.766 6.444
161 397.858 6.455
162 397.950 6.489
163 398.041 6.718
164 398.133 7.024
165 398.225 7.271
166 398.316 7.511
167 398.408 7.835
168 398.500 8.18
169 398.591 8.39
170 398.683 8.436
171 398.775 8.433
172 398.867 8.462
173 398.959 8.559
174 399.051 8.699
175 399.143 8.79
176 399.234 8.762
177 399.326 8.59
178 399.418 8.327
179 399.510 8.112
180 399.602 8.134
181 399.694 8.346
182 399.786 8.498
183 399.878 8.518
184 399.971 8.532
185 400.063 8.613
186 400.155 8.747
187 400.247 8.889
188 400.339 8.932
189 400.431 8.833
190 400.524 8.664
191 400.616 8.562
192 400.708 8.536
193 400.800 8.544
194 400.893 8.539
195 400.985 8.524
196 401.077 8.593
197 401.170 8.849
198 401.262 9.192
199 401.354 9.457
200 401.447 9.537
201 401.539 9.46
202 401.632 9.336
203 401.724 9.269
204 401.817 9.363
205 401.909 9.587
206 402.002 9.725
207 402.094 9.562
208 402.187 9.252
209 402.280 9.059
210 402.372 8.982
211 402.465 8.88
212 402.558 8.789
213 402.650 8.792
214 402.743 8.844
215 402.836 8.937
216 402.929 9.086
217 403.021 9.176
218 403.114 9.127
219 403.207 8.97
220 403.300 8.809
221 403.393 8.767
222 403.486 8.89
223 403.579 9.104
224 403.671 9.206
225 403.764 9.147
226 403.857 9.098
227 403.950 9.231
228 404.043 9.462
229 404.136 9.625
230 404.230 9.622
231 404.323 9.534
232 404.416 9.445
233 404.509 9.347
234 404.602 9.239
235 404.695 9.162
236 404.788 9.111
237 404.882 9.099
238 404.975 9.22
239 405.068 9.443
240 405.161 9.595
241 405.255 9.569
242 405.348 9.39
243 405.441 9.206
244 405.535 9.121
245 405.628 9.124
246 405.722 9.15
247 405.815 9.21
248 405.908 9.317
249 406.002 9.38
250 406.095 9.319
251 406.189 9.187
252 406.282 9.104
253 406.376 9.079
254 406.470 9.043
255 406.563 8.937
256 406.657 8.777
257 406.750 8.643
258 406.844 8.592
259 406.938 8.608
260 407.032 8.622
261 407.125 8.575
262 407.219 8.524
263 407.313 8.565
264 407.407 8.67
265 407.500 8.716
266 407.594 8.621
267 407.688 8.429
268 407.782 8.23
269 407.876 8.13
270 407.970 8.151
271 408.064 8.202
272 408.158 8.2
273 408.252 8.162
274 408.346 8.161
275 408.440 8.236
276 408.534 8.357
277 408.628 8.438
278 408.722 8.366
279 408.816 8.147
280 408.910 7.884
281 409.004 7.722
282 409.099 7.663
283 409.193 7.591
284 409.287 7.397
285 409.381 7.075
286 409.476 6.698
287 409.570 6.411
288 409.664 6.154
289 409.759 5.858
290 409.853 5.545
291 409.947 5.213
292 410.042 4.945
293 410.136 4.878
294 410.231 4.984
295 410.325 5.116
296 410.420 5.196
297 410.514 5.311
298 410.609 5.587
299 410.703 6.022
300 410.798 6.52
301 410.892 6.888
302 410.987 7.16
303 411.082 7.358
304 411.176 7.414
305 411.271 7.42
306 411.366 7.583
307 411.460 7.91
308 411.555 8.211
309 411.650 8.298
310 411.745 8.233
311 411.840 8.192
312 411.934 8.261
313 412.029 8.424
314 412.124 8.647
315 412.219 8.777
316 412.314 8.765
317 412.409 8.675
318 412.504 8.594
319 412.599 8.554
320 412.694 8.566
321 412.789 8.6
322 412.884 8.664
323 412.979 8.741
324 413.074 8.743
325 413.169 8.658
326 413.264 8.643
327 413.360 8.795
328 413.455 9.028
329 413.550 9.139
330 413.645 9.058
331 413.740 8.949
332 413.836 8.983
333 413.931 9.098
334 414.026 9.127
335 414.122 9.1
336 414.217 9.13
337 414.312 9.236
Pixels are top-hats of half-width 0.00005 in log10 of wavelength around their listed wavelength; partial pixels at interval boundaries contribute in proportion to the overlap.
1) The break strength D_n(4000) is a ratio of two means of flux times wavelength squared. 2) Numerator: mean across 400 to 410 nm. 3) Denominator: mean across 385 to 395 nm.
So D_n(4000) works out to 1.33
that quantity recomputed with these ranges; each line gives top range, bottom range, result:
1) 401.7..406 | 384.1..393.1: 1.41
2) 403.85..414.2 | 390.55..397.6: 1.29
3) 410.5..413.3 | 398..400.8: 1.01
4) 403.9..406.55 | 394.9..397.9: 1.66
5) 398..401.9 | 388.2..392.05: 1.34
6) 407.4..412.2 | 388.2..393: 1.15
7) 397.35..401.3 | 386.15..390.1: 1.34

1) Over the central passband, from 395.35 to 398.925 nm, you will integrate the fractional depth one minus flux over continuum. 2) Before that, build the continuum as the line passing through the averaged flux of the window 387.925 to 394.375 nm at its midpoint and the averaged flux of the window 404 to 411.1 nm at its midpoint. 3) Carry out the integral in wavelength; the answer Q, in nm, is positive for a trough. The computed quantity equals 0.55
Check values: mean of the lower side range 6.79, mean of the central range 6.14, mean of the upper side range 8.07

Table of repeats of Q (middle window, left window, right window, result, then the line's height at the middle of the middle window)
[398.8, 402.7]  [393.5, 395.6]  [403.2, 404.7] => -0.125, 8.57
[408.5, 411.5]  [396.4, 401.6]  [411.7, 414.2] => 0.619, 8.45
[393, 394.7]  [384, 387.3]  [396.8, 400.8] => 0.182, 7.32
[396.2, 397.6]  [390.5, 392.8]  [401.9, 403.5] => 0.671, 8.67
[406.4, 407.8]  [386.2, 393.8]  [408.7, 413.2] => -0.272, 7.25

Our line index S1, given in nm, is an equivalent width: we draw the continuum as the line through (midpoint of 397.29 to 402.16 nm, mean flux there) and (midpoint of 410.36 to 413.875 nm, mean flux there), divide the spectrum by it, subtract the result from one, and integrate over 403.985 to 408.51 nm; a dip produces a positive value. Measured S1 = -0.47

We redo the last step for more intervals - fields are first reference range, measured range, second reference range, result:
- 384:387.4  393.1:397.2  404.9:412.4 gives 0.655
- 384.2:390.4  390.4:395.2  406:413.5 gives -0.444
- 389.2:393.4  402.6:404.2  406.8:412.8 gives -0.331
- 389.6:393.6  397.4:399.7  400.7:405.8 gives 0.261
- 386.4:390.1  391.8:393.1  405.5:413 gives -0.283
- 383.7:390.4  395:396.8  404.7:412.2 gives 0.180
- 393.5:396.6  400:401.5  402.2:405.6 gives -0.082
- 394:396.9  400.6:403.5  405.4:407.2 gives -0.341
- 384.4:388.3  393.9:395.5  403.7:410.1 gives 0.036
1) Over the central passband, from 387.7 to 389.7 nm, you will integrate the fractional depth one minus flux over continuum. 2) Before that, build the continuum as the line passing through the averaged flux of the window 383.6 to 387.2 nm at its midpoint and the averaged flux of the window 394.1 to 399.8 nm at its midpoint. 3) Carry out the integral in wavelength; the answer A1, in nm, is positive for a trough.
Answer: 0.49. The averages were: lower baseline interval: 6.91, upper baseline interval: 6.85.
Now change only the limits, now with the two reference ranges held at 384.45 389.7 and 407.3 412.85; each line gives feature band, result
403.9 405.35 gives -0.418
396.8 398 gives 0.341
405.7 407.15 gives -0.321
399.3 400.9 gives -0.325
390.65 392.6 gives -0.476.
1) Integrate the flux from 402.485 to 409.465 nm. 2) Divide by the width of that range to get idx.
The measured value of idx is 8.79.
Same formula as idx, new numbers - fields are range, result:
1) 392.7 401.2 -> 7.04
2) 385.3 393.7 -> 7.01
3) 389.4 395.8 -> 7.42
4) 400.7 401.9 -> 9.05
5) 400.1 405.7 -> 9.12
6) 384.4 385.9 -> 7.17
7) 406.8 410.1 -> 7.73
